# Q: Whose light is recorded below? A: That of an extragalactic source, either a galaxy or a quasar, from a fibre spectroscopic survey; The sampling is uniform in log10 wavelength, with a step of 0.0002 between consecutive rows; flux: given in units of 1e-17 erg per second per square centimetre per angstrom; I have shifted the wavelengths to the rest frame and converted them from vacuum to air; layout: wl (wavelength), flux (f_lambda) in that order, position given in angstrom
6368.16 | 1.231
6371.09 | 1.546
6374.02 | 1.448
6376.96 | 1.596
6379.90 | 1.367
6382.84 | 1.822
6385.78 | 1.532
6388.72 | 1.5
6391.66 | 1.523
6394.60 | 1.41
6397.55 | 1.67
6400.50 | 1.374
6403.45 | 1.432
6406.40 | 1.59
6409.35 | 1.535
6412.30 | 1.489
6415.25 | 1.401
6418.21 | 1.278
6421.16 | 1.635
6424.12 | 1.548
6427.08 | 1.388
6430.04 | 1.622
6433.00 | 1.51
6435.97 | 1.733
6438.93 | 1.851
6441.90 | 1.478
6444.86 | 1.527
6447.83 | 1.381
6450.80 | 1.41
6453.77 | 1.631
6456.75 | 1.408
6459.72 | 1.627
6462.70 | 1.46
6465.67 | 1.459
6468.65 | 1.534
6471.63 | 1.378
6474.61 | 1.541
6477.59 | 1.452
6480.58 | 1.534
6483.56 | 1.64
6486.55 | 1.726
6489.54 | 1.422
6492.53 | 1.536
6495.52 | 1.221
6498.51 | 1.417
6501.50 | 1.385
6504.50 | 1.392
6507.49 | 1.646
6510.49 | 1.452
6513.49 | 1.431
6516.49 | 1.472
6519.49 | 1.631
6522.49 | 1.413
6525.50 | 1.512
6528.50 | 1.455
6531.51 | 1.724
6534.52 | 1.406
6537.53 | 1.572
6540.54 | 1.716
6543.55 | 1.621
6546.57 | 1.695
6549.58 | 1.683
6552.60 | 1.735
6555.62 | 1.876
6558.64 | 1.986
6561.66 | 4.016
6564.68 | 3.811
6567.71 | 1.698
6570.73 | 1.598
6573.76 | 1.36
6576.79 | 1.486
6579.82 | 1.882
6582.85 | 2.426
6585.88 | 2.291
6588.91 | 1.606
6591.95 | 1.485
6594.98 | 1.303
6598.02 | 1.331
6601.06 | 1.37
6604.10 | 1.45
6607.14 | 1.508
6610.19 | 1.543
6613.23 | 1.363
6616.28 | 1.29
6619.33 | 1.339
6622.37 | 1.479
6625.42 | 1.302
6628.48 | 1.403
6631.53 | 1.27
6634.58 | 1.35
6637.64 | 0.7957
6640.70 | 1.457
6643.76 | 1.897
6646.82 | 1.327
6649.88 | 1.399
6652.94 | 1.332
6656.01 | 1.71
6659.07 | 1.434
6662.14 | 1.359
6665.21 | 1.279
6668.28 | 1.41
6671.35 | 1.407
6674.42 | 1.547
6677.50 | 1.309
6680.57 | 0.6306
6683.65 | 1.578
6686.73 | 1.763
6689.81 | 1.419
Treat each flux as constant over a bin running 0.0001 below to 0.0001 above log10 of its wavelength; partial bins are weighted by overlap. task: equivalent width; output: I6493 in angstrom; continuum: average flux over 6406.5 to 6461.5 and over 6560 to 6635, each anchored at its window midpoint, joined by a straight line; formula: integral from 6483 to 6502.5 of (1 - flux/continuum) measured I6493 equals 1.5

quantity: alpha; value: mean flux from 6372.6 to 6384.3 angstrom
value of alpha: 1.56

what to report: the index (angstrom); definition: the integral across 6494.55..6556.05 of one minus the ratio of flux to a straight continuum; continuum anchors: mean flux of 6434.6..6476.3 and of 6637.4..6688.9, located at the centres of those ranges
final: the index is -2.3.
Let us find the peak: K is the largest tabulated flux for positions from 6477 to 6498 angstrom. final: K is 1.726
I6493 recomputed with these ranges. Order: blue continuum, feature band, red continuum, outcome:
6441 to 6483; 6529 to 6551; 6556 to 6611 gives 1.64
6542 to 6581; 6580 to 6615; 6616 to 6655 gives 2.09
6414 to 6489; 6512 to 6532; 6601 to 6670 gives -0.47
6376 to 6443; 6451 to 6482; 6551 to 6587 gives 4.65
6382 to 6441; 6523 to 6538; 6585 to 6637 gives -0.50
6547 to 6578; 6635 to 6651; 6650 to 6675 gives 1.91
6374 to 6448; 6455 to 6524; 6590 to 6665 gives -0.30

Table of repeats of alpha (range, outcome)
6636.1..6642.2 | 1.12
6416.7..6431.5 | 1.49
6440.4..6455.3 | 1.49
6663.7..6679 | 1.39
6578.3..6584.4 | 2.16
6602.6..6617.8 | 1.43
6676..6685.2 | 1.17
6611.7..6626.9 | 1.36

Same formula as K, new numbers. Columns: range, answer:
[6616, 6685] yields 1.897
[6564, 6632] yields 3.811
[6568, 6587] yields 2.426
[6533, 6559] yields 1.986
